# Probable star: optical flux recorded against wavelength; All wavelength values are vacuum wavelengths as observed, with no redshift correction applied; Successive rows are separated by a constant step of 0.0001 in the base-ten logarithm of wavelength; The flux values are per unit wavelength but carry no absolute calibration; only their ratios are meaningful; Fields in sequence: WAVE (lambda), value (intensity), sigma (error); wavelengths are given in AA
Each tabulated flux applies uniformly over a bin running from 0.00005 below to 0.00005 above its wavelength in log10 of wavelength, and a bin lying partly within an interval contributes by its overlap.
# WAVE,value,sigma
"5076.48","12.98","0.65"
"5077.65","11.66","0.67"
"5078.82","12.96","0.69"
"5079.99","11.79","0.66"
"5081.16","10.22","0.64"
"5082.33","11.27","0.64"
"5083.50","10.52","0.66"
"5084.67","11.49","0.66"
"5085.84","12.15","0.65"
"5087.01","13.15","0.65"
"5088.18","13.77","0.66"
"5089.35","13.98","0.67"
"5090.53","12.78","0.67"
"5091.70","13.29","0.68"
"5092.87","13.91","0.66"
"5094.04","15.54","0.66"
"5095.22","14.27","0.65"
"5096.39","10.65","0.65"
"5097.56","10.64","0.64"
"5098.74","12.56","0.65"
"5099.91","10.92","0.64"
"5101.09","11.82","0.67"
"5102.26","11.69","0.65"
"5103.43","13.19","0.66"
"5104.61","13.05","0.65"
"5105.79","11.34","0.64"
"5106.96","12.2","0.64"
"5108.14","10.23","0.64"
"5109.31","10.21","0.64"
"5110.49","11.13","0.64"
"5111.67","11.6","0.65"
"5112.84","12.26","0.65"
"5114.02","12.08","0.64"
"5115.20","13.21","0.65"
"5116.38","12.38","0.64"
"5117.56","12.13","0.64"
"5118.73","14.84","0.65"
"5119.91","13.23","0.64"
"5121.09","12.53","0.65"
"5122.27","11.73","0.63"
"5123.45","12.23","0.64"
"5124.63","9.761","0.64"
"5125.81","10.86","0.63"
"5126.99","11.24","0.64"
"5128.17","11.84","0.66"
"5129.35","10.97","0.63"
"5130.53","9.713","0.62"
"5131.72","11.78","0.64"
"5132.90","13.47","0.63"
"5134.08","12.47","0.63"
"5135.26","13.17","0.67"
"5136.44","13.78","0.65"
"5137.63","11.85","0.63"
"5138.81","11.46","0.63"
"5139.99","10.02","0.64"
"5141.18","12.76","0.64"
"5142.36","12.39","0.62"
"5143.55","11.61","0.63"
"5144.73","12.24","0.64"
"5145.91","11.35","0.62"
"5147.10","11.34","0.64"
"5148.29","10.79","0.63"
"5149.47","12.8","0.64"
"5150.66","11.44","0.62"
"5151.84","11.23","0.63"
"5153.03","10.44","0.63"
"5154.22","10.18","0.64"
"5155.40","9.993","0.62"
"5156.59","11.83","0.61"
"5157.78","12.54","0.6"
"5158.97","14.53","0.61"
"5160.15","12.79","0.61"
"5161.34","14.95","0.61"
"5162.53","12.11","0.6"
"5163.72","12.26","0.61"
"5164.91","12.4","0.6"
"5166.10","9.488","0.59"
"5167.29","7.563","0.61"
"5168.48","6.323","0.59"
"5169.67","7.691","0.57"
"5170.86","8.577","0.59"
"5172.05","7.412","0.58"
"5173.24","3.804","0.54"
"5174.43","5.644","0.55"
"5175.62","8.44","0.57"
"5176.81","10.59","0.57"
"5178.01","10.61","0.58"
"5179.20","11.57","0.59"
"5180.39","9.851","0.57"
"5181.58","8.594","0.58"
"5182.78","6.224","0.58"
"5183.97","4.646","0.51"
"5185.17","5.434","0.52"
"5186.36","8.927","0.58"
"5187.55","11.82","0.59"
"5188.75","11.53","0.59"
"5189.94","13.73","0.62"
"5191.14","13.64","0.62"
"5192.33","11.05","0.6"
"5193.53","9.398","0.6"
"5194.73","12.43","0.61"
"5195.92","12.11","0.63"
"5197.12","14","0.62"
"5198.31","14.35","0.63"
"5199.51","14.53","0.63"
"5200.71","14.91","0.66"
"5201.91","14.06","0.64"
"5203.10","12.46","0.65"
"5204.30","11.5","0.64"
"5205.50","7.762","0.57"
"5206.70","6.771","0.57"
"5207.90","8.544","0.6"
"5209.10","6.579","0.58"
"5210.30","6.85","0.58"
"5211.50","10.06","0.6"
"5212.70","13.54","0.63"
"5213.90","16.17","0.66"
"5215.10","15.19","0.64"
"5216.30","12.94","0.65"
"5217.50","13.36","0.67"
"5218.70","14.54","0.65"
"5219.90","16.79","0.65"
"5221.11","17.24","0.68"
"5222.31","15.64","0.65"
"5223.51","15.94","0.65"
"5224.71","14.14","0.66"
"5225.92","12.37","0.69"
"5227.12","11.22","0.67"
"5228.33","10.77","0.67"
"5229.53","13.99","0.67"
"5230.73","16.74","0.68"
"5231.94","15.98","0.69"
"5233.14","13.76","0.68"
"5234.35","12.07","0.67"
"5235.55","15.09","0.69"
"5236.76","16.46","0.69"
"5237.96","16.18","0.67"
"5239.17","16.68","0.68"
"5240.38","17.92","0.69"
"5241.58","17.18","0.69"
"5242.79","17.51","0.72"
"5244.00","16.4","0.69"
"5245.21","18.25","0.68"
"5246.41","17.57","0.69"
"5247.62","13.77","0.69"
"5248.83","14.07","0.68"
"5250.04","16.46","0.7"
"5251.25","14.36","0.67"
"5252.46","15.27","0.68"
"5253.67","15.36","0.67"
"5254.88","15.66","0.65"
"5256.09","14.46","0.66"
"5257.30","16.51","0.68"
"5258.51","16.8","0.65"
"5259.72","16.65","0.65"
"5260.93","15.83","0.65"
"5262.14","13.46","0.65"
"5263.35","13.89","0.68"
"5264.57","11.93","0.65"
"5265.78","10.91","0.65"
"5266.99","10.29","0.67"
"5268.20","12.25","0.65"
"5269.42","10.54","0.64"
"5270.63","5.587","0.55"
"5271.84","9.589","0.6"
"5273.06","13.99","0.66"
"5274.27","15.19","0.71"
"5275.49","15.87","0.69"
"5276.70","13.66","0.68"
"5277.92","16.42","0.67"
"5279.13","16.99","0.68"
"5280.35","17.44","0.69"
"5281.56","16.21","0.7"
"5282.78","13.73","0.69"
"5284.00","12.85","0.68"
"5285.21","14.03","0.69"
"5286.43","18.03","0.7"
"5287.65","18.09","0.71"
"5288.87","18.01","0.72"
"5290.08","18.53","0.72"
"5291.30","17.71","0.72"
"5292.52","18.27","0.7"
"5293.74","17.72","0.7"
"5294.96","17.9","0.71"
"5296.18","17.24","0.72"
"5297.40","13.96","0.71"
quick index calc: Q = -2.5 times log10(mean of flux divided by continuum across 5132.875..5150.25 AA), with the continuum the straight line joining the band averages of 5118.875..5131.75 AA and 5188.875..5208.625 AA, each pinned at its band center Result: -0.039 mag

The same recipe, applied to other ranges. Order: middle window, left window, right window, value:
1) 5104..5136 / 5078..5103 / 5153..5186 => -0.06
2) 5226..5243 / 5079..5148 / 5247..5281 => -0.10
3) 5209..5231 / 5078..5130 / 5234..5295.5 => 0.07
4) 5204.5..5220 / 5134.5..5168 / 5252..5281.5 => 0.15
